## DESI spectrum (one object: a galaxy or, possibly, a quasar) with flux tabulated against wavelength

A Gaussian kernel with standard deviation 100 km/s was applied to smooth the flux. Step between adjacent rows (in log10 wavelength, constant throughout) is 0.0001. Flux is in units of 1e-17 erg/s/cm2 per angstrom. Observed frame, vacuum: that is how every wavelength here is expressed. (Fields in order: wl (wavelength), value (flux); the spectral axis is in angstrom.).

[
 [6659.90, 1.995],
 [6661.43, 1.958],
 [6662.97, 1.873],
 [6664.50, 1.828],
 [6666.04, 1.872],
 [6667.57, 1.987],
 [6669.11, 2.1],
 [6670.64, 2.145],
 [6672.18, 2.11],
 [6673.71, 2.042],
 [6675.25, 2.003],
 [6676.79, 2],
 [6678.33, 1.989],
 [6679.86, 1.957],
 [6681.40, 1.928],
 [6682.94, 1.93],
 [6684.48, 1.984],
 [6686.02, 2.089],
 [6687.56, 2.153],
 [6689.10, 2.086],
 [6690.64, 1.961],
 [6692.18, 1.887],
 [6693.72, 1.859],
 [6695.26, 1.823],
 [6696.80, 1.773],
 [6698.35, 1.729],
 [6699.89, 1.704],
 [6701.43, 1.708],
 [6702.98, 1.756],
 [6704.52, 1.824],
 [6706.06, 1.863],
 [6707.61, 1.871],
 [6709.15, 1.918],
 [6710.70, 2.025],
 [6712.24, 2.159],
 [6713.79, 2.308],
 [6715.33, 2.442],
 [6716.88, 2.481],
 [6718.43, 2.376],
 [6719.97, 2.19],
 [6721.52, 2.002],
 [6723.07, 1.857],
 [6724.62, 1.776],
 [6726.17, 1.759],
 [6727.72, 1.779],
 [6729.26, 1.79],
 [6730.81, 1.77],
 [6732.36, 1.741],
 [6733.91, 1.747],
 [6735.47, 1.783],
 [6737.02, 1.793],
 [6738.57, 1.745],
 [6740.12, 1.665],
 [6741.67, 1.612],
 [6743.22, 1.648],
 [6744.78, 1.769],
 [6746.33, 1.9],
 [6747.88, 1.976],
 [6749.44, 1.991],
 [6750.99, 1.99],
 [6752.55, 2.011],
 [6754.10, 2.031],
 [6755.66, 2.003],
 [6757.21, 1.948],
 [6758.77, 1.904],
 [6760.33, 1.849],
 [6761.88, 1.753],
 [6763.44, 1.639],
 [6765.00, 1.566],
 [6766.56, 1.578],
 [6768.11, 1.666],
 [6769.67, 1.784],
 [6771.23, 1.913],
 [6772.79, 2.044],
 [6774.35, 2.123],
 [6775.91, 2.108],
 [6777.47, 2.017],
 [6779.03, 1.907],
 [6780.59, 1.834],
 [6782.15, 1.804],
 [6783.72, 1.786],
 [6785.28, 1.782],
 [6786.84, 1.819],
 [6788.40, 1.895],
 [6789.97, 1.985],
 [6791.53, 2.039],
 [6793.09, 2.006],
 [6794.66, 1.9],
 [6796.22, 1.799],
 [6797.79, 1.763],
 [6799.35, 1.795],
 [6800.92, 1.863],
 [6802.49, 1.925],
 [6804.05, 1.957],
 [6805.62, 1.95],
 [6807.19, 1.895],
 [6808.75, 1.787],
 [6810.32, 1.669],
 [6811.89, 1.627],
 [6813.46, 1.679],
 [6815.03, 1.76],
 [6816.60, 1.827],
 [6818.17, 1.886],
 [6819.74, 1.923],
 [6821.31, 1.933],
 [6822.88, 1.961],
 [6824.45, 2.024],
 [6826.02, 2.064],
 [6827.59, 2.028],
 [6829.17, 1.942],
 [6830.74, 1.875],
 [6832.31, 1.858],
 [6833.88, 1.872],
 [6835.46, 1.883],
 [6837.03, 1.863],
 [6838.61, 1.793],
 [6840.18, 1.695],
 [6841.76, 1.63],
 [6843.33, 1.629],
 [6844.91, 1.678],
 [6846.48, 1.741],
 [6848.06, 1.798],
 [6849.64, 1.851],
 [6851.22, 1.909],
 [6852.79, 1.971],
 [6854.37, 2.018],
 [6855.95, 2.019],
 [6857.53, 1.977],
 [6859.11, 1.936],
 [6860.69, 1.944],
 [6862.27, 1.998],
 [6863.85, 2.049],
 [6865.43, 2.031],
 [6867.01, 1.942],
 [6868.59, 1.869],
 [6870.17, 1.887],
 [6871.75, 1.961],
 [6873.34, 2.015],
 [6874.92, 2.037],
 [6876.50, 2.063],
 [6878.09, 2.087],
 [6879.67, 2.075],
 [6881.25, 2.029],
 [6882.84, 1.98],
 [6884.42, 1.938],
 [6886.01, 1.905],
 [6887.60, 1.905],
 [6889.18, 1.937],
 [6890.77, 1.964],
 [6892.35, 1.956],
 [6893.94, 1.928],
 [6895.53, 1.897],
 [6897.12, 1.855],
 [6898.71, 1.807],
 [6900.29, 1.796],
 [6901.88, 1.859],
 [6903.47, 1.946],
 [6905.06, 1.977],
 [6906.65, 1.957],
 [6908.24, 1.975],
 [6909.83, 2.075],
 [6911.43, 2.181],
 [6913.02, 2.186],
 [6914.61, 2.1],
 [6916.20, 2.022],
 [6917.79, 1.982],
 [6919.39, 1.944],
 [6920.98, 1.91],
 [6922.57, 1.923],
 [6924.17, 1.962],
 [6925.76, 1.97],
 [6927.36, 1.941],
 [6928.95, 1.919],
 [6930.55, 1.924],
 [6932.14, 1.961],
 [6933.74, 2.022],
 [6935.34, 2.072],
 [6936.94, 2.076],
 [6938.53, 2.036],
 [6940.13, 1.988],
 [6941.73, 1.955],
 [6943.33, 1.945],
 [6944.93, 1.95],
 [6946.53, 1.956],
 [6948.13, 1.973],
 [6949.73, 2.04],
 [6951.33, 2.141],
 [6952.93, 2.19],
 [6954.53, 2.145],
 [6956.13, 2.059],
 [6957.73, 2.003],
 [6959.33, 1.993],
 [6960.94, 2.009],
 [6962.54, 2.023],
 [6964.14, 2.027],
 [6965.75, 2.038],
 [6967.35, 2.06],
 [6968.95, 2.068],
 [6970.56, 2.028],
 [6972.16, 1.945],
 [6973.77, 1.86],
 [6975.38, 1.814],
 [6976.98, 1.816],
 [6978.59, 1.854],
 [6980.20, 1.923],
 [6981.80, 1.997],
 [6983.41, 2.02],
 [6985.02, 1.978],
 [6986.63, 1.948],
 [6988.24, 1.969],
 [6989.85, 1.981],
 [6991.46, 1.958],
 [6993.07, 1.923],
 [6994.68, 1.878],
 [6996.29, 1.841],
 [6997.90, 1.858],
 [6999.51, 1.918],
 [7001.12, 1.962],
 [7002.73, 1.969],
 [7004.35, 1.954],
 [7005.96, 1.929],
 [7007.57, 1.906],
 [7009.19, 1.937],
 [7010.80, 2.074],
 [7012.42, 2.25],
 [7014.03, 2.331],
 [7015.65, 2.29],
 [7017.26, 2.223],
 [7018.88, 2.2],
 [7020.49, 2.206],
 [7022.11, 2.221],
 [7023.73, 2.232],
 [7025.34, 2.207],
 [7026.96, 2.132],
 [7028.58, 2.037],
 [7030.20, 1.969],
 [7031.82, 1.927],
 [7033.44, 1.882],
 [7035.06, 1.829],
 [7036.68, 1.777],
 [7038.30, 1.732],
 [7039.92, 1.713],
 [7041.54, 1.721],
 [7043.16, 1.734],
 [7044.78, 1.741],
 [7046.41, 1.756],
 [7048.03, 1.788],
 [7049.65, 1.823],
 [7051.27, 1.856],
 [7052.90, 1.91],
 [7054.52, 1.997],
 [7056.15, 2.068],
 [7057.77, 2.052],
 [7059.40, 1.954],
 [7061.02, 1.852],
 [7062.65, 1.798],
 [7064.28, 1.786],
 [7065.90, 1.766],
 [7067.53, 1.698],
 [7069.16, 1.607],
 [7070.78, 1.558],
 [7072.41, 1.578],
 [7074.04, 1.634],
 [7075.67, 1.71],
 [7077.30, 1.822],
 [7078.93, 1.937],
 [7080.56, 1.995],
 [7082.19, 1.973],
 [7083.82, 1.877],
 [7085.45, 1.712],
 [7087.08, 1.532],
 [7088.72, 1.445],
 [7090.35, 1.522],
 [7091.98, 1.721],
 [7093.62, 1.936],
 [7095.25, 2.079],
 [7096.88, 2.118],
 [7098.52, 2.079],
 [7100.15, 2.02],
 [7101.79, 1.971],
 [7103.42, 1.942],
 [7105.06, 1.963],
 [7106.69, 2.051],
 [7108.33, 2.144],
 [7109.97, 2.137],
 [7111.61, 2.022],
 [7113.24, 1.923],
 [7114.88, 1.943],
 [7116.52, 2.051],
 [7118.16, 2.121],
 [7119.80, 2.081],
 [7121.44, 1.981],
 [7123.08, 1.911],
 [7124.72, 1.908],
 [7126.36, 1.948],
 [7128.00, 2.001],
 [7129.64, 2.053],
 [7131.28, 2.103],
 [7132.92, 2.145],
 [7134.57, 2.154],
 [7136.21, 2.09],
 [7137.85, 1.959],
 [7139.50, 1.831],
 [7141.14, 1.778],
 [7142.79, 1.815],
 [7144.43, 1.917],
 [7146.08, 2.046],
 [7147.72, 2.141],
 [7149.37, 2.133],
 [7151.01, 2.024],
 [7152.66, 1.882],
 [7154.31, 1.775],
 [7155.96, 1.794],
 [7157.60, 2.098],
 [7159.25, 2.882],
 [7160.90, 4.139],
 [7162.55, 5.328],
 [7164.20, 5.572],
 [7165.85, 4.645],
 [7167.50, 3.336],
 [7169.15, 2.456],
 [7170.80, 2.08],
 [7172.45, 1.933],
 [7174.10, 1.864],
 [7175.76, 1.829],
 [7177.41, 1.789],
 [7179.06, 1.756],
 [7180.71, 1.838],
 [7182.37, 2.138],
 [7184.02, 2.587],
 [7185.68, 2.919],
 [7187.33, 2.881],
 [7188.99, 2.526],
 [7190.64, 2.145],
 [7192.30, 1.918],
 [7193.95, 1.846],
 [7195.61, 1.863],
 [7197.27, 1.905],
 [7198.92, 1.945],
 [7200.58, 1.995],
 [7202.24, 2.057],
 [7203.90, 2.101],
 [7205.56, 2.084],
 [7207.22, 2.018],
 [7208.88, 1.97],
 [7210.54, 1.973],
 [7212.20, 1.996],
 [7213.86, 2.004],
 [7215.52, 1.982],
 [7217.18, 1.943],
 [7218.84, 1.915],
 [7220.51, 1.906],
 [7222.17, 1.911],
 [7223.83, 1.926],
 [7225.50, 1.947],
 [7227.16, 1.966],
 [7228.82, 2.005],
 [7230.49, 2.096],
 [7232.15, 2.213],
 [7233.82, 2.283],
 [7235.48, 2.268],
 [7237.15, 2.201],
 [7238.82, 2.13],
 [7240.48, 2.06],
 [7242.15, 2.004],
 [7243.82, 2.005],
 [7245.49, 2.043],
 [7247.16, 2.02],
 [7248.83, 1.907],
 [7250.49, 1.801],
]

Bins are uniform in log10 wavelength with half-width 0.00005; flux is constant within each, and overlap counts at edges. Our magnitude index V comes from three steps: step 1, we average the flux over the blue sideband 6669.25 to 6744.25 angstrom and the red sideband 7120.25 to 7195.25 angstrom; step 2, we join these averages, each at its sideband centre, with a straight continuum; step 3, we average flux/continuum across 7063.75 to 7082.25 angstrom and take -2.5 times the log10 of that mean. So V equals 0.28 mag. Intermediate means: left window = 1.93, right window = 2.35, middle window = 1.75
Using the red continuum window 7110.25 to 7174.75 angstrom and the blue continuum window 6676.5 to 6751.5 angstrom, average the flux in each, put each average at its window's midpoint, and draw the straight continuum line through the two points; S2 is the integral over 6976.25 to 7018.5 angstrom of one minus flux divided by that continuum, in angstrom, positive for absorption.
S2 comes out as 4.15 angstrom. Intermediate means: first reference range 1.91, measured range 1.99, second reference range 2.36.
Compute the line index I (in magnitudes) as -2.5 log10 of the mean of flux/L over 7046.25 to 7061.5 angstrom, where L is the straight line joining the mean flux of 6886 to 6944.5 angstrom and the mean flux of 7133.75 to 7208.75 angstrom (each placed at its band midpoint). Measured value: 0.138 mag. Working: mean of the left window 1.97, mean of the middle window 1.91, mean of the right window 2.35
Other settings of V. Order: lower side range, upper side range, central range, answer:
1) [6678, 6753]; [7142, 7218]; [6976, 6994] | 0.12 mag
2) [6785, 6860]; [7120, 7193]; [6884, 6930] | 0.02 mag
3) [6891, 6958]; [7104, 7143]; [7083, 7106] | 0.09 mag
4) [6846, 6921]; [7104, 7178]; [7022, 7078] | 0.18 mag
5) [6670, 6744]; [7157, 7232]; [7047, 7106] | 0.22 mag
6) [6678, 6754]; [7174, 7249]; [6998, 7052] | 0.02 mag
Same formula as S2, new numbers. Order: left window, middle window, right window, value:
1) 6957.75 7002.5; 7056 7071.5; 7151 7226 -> 2.23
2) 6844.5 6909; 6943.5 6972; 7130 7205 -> 0.24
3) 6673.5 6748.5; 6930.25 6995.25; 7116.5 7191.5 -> 5.33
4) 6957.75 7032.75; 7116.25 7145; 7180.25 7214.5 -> 1.41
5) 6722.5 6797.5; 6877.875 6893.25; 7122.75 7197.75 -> 0.22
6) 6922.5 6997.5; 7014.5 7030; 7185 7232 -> -1.45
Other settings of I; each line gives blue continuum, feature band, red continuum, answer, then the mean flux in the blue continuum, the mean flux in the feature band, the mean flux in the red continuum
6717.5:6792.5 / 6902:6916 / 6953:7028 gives -0.04 mag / 1.87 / 2.04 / 2.02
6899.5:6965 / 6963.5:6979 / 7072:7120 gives 0.01 mag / 2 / 1.95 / 1.9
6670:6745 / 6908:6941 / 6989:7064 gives -0.03 mag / 1.93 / 2.01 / 1.96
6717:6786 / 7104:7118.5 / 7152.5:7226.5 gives 0.11 mag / 1.86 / 2.03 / 2.34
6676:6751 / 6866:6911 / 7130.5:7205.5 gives 0.07 mag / 1.91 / 1.95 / 2.35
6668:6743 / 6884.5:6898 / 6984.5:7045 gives 0.03 mag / 1.94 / 1.92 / 1.98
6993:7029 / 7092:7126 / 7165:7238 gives 0.05 mag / 2.07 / 2.01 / 2.16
